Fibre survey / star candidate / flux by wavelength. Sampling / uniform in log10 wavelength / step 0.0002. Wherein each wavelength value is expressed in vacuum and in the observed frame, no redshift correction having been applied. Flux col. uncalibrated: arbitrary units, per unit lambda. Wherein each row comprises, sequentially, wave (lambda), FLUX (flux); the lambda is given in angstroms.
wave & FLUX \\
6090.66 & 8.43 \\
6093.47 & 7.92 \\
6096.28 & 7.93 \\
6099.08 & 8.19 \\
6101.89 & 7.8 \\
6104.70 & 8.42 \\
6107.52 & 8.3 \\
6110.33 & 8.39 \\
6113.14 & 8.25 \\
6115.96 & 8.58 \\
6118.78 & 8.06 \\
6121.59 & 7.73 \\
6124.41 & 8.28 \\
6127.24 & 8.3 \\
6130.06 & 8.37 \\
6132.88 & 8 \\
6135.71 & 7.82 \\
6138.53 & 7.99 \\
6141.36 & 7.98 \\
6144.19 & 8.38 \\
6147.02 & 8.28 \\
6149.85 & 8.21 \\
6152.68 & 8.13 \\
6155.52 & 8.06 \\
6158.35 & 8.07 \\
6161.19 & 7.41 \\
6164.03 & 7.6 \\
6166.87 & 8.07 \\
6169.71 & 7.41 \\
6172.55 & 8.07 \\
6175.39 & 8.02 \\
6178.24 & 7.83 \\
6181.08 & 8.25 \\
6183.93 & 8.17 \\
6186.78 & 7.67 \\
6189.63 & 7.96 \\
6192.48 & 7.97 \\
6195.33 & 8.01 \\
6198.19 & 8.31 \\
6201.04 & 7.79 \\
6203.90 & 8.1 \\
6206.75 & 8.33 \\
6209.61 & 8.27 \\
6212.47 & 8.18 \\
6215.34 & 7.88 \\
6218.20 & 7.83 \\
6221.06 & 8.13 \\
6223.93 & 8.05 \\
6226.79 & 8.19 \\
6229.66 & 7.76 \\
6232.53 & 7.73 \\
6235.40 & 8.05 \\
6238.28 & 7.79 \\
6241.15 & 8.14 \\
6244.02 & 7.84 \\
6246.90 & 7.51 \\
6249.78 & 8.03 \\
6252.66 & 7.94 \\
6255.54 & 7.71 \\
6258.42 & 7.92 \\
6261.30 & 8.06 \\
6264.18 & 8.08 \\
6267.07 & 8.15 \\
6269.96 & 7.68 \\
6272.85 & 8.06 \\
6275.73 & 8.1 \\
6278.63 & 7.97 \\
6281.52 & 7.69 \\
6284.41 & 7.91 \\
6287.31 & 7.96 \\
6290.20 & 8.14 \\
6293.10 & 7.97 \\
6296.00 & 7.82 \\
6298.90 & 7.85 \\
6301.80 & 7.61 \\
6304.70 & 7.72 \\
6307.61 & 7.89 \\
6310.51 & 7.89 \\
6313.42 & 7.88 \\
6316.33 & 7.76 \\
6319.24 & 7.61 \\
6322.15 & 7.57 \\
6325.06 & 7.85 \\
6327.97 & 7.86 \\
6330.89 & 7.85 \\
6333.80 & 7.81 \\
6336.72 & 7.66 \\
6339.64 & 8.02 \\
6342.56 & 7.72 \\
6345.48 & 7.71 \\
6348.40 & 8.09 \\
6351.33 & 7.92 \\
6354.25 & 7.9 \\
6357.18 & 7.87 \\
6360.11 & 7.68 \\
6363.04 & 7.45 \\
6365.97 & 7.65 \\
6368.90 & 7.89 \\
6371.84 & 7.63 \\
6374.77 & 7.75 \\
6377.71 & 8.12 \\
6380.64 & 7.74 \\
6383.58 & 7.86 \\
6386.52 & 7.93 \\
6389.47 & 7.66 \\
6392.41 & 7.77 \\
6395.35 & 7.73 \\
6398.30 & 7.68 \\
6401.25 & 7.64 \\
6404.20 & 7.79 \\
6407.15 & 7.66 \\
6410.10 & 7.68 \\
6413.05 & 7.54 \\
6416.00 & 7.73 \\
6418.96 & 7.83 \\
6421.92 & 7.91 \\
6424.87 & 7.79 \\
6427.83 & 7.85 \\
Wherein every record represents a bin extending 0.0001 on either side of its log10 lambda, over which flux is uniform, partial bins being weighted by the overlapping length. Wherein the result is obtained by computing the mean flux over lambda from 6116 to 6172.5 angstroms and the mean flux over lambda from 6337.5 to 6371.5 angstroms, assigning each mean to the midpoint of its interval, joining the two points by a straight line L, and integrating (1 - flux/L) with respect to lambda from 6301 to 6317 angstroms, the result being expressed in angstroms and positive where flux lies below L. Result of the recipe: 0.1 angstroms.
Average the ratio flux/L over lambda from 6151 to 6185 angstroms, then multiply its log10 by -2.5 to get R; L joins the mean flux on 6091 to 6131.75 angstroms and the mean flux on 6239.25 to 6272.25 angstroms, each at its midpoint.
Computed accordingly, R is 0.02 mag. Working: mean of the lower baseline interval 8.19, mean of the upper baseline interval 7.92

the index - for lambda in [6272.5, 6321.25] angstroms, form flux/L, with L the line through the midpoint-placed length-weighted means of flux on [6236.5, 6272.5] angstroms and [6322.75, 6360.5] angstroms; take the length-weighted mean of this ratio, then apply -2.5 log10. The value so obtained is 0.00 mag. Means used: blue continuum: 7.91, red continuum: 7.84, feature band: 7.86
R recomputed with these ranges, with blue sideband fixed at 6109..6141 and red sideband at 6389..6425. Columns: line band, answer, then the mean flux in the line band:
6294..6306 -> 0.02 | 7.76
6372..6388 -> -0.01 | 7.86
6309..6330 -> 0.01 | 7.78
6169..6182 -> 0.02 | 7.93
